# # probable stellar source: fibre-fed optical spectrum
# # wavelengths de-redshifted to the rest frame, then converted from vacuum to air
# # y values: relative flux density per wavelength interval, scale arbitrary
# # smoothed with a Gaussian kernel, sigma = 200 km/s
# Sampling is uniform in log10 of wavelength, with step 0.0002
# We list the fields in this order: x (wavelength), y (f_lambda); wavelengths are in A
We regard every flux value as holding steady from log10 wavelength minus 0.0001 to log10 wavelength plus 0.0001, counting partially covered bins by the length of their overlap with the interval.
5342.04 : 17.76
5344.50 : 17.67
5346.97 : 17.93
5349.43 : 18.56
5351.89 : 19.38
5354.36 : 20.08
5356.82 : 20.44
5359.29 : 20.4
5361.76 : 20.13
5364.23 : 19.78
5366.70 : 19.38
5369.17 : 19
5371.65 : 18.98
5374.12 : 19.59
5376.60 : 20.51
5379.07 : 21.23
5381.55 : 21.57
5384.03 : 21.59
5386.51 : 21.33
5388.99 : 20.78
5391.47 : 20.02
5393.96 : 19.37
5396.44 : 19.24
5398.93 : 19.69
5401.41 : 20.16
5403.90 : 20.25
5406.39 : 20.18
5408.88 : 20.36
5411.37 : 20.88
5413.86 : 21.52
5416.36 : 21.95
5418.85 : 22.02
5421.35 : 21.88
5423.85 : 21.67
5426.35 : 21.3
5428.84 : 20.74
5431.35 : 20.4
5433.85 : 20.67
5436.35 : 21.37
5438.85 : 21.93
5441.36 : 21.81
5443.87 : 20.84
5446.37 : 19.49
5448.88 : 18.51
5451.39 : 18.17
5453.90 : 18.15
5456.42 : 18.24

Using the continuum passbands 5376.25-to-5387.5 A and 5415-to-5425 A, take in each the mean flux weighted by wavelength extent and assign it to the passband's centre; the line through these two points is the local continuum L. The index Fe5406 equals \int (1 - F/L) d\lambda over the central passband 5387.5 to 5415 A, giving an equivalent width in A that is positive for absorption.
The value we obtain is 1.7 A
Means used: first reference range 21.3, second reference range 21.9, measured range 20.2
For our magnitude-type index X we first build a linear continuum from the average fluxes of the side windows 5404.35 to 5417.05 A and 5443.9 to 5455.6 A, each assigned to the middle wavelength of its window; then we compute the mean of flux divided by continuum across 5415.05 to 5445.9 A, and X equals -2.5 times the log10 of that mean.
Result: -0.08 mag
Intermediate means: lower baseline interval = 20.9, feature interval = 21.3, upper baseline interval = 18.8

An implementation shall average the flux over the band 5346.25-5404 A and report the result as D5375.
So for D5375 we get 20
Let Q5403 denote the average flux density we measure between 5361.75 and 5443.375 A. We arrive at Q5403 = 20.7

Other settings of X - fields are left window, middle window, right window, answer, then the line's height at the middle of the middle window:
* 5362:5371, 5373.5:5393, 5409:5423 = -0.037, 20.1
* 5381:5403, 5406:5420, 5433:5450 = -0.037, 20.5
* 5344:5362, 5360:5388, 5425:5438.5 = -0.027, 19.8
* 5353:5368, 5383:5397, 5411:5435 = 0.011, 20.6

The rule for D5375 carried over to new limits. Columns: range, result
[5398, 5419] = 20.7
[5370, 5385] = 20.5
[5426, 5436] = 20.8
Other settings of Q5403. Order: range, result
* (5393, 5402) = 19.6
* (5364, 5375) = 19.3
